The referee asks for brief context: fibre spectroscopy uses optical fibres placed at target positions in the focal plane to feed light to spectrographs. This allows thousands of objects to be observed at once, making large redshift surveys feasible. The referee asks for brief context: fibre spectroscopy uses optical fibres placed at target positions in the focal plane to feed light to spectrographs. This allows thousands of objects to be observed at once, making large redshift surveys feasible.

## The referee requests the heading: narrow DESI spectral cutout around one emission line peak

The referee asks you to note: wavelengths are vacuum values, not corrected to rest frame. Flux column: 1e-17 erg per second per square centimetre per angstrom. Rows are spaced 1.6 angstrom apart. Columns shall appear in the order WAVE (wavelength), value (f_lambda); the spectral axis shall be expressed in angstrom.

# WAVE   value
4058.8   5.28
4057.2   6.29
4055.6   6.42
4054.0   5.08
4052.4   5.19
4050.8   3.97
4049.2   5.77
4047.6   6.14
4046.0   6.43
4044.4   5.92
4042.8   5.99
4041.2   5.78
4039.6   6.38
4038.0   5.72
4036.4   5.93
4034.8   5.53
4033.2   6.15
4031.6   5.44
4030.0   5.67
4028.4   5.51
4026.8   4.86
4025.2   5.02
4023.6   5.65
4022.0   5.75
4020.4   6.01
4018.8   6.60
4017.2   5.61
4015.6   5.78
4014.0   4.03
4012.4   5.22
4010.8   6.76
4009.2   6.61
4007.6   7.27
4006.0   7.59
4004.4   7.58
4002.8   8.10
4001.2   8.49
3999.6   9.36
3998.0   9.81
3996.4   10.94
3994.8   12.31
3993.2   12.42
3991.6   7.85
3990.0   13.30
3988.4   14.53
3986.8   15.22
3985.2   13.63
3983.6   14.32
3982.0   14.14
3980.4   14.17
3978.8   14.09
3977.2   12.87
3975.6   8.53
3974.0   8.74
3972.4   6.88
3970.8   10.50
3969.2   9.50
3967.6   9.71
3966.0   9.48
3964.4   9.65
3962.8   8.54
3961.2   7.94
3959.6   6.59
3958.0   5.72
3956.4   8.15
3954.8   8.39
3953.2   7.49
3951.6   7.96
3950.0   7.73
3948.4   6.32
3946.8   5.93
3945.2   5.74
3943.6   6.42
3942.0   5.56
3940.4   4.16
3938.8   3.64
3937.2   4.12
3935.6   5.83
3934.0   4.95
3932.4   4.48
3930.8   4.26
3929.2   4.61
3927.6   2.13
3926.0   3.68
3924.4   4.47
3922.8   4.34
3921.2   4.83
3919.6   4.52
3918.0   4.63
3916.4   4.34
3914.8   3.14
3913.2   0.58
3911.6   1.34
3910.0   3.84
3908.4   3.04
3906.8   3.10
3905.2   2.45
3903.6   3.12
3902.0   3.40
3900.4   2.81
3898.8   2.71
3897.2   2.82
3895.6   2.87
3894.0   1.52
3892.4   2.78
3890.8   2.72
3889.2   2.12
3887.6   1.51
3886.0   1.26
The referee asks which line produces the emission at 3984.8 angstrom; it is Lyman alpha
